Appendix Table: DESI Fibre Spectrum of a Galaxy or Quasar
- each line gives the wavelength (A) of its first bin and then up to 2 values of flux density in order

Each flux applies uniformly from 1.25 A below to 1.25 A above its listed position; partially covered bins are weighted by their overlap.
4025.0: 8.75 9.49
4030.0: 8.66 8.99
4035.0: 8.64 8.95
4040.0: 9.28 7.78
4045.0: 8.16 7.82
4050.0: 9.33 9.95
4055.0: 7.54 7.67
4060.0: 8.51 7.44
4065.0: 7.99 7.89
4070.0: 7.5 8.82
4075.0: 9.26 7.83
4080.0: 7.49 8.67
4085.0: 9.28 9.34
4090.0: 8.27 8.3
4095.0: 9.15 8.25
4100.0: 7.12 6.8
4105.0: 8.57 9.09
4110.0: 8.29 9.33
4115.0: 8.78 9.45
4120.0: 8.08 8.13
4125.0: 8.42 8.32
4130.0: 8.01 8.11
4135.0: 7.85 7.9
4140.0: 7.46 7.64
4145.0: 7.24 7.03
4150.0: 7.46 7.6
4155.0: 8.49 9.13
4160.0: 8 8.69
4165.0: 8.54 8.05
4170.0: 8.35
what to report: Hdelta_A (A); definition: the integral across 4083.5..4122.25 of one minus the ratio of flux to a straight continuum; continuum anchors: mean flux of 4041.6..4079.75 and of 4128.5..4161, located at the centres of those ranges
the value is -2.42 A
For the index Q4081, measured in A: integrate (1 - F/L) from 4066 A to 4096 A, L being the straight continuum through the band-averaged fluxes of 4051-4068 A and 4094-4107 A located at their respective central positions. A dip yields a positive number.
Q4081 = -1.4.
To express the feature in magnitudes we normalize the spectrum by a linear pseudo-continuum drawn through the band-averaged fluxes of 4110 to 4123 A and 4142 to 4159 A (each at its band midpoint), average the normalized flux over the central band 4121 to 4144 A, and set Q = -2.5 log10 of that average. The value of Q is 0.04 mag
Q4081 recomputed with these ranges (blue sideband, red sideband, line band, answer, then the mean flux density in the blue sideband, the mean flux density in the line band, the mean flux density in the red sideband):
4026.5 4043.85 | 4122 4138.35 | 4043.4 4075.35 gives 1.4 A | 8.81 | 8.27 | 8.11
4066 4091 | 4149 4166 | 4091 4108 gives 0.5 A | 8.43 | 8.14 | 8.28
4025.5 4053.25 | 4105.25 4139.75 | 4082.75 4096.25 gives -0.4 A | 8.8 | 8.85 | 8.42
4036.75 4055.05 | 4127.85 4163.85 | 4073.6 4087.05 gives -0.3 A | 8.66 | 8.56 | 7.91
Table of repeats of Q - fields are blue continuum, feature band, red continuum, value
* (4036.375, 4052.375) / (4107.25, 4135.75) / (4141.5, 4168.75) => -0.037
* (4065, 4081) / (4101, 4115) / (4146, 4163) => -0.045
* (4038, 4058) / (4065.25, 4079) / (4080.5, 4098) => 0.051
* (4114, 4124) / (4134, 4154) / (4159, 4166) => 0.131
